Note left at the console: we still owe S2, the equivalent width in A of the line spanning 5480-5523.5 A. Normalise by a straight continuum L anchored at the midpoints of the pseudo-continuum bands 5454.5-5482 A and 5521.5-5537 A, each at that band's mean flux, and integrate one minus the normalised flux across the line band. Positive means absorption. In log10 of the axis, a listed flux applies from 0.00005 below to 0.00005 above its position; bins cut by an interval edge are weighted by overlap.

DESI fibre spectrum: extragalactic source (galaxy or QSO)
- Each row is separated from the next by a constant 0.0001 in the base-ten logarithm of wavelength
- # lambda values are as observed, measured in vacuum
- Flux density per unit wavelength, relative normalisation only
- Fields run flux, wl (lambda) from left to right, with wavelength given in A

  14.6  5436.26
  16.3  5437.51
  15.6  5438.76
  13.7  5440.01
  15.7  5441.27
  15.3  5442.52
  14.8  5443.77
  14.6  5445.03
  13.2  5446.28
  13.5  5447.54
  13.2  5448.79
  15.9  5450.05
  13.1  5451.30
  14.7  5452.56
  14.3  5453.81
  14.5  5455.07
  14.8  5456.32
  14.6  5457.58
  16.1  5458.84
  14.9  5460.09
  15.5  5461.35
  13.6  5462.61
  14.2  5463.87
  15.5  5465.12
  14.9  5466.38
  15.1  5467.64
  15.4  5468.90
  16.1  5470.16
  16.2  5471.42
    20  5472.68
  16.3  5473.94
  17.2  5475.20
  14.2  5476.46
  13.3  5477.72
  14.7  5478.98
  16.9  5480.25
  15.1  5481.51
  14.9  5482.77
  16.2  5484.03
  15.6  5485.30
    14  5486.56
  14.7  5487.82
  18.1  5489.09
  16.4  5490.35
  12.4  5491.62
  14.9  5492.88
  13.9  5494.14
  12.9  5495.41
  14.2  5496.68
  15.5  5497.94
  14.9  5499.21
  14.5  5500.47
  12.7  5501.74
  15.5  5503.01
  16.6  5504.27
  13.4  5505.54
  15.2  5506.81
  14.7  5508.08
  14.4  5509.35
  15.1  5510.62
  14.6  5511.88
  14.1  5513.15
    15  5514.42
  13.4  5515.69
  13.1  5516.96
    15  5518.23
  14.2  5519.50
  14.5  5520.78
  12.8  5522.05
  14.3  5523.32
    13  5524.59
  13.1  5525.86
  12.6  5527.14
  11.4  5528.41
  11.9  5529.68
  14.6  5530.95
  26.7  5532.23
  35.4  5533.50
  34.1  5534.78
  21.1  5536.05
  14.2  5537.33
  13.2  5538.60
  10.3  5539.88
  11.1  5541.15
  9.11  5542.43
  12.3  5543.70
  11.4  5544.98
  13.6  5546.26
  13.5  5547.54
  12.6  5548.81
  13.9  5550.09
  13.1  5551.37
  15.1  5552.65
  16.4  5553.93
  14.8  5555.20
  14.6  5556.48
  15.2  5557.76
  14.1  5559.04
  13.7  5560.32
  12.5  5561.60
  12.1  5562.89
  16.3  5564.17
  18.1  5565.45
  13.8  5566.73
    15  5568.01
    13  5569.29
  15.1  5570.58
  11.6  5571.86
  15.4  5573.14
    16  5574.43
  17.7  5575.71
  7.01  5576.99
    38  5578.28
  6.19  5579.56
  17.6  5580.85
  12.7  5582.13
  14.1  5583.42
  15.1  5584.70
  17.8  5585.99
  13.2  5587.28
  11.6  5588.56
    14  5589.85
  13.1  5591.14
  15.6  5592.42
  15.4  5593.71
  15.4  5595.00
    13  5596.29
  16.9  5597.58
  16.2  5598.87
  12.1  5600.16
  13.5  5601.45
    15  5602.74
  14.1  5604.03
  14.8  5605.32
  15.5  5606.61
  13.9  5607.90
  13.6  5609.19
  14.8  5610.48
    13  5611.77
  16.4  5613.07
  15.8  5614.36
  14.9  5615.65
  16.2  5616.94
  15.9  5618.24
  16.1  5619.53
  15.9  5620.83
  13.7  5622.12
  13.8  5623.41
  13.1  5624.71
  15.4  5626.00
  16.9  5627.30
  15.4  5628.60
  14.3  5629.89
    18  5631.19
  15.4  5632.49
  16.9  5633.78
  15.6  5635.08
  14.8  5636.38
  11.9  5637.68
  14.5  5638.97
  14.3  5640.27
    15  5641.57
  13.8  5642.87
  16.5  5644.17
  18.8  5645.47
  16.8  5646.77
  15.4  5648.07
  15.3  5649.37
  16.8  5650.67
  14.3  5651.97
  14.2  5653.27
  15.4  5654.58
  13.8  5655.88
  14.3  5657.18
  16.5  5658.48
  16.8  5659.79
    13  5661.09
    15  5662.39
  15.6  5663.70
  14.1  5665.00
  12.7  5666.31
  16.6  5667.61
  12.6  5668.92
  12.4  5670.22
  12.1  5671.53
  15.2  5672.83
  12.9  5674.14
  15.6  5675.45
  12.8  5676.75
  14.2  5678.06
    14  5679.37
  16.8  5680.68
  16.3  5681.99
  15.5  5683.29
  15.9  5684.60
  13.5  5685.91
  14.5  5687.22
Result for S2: 6.0 A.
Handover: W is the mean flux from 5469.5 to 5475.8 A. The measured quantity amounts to 17.2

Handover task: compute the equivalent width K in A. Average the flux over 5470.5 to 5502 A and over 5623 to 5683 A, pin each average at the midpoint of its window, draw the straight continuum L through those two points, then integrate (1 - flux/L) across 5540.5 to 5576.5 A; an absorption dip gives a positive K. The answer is 2.75 A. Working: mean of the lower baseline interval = 15.2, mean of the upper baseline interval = 14.9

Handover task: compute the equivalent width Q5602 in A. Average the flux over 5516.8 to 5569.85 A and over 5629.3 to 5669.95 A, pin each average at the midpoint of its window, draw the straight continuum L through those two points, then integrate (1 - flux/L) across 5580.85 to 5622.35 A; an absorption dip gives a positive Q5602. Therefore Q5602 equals 1.0 A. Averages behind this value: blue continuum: 15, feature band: 14.7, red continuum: 15.1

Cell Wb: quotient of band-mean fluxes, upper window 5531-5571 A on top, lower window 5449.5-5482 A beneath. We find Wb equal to 1.02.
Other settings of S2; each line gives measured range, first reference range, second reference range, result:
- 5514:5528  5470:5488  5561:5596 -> 1.6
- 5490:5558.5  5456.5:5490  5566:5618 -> 1.4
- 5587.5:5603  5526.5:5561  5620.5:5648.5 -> 1.1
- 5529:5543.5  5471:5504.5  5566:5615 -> -3.0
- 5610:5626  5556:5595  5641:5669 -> 0.1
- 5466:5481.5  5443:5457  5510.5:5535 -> -1.0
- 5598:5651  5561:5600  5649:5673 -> -1.4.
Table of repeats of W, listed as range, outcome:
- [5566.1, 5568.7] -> 14.4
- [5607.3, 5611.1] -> 14.1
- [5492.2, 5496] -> 13.9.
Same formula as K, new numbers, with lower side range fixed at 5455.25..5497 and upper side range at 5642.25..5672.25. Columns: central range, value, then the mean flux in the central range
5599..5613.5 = 0.7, 14.3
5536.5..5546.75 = 2.1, 12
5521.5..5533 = 0.3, 14.8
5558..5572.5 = 0.9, 14.1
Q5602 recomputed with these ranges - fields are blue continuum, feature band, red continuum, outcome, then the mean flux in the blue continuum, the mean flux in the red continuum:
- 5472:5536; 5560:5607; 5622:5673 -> 1.4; 15.7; 14.9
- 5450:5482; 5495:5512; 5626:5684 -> 0.7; 15.3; 15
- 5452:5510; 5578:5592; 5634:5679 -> -0.3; 15.1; 14.7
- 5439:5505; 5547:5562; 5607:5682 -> 0.8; 15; 14.9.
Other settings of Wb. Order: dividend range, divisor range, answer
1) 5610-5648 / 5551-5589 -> 1.03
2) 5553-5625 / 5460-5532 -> 1.01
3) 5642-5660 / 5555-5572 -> 1.09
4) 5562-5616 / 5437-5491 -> 0.98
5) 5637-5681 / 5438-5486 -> 0.97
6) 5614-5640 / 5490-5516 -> 1.05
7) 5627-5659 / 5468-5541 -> 0.99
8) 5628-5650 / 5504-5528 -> 1.10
